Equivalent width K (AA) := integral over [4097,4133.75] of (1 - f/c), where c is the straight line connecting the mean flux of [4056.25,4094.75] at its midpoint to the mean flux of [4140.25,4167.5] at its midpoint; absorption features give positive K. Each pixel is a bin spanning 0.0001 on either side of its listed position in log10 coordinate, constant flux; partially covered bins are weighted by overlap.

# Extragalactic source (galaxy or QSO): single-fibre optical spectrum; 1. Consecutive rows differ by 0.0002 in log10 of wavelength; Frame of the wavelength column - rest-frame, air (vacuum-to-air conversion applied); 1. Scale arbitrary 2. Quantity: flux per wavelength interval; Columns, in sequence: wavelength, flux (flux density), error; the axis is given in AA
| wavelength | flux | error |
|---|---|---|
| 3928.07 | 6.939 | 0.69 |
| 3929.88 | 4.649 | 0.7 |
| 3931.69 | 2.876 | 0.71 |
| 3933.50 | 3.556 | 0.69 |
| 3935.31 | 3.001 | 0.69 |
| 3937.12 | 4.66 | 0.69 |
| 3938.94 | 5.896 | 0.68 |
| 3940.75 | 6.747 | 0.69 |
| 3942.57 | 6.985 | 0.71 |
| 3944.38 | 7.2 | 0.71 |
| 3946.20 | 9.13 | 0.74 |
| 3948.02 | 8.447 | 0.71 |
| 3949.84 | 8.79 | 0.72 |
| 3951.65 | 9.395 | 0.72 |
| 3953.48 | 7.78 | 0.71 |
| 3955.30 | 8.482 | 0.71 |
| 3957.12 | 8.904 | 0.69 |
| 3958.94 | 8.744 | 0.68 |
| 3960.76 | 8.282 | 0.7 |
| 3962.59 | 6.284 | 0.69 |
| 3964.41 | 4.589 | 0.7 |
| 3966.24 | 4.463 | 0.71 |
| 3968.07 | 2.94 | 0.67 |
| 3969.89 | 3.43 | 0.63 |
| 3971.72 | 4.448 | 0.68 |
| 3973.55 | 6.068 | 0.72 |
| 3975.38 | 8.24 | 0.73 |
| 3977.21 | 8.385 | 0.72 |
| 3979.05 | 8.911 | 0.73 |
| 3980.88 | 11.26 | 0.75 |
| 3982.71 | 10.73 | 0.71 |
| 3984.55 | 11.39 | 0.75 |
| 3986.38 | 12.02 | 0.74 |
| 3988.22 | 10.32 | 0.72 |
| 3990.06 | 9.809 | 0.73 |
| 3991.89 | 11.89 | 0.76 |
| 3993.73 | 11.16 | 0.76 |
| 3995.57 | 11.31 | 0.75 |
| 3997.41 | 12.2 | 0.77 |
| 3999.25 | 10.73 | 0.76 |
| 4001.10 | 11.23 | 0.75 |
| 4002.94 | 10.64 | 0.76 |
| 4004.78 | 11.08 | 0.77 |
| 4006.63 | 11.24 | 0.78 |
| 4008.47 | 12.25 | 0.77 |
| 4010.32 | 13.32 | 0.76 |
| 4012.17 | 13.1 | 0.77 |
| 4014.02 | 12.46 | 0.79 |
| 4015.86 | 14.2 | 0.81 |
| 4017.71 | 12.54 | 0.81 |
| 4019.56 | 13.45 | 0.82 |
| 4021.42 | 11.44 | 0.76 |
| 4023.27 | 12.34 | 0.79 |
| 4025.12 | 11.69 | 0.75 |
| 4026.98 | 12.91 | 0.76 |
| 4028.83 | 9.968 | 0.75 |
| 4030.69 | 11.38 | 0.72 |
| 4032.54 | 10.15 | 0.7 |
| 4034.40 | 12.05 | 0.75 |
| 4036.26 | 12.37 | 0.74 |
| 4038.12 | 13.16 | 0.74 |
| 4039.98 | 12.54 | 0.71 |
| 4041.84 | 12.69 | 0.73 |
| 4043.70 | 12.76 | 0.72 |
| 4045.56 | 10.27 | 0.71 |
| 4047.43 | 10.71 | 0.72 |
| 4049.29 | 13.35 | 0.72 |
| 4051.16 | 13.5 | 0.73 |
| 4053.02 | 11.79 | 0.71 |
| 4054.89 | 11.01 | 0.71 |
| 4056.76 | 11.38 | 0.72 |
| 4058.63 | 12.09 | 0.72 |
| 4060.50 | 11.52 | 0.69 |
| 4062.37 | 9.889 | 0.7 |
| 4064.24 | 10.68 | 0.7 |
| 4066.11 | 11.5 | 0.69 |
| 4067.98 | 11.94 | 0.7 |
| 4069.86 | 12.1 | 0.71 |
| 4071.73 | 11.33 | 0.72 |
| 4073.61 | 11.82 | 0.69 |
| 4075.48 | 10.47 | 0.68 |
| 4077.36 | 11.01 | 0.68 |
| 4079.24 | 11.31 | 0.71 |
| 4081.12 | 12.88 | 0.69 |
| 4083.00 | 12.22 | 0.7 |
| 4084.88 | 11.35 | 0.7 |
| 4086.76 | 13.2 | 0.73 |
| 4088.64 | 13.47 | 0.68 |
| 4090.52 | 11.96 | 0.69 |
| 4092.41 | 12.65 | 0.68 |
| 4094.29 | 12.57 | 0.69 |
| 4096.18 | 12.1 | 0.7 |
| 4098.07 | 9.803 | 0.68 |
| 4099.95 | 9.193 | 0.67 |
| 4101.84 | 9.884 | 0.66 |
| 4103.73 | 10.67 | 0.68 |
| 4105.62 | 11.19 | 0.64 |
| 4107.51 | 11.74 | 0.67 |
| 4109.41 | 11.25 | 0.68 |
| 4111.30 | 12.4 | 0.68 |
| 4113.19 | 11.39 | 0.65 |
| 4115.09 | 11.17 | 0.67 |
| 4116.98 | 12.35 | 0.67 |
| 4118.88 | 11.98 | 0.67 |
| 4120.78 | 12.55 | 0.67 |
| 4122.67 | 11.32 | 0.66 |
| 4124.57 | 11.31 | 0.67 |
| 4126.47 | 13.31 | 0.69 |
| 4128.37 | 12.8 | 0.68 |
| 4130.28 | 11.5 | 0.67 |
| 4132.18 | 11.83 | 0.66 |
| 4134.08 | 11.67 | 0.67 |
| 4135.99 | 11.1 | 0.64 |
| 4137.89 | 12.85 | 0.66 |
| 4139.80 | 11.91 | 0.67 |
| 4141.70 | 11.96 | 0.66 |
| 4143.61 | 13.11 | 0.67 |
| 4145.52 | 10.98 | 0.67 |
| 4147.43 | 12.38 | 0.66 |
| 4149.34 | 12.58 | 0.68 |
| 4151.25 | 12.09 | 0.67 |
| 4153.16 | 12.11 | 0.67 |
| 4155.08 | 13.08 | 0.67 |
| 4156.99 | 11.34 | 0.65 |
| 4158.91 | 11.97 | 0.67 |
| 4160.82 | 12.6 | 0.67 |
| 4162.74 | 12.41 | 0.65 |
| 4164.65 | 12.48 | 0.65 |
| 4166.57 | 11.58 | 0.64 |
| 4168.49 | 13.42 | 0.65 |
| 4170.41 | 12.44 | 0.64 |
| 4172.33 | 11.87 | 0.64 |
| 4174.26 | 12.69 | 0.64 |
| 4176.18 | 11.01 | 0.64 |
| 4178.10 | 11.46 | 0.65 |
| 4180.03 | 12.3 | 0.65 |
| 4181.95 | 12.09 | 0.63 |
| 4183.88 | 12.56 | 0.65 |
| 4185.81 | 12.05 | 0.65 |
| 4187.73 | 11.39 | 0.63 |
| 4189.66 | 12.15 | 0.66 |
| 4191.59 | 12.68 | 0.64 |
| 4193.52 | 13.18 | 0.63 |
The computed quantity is 1.6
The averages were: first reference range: 11.8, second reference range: 12.2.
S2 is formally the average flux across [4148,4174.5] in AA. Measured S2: 12.3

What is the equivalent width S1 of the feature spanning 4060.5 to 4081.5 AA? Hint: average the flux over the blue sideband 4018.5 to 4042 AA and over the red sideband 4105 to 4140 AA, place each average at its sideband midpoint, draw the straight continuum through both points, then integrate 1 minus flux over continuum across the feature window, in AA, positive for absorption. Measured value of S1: 1.1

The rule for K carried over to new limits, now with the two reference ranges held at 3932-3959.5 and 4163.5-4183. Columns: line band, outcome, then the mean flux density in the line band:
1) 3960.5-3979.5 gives 4.4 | 5.85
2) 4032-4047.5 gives -4.7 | 12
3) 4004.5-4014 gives -4.3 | 12.3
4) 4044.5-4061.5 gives -4.1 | 11.7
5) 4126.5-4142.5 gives -1.1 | 12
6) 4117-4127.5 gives -1.1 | 12.1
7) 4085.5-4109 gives -2.5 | 11.5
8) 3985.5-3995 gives -3.5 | 11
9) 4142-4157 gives -0.8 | 12.3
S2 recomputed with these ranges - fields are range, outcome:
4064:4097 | 11.9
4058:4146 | 11.7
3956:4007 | 8.93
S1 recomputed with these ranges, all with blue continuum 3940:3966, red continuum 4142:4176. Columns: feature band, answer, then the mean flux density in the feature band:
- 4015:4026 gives -4.0 AA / 12.6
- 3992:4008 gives -4.5 AA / 11.3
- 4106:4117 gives -0.4 AA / 11.6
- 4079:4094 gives -2.5 AA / 12.4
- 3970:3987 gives -0.8 AA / 8.73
